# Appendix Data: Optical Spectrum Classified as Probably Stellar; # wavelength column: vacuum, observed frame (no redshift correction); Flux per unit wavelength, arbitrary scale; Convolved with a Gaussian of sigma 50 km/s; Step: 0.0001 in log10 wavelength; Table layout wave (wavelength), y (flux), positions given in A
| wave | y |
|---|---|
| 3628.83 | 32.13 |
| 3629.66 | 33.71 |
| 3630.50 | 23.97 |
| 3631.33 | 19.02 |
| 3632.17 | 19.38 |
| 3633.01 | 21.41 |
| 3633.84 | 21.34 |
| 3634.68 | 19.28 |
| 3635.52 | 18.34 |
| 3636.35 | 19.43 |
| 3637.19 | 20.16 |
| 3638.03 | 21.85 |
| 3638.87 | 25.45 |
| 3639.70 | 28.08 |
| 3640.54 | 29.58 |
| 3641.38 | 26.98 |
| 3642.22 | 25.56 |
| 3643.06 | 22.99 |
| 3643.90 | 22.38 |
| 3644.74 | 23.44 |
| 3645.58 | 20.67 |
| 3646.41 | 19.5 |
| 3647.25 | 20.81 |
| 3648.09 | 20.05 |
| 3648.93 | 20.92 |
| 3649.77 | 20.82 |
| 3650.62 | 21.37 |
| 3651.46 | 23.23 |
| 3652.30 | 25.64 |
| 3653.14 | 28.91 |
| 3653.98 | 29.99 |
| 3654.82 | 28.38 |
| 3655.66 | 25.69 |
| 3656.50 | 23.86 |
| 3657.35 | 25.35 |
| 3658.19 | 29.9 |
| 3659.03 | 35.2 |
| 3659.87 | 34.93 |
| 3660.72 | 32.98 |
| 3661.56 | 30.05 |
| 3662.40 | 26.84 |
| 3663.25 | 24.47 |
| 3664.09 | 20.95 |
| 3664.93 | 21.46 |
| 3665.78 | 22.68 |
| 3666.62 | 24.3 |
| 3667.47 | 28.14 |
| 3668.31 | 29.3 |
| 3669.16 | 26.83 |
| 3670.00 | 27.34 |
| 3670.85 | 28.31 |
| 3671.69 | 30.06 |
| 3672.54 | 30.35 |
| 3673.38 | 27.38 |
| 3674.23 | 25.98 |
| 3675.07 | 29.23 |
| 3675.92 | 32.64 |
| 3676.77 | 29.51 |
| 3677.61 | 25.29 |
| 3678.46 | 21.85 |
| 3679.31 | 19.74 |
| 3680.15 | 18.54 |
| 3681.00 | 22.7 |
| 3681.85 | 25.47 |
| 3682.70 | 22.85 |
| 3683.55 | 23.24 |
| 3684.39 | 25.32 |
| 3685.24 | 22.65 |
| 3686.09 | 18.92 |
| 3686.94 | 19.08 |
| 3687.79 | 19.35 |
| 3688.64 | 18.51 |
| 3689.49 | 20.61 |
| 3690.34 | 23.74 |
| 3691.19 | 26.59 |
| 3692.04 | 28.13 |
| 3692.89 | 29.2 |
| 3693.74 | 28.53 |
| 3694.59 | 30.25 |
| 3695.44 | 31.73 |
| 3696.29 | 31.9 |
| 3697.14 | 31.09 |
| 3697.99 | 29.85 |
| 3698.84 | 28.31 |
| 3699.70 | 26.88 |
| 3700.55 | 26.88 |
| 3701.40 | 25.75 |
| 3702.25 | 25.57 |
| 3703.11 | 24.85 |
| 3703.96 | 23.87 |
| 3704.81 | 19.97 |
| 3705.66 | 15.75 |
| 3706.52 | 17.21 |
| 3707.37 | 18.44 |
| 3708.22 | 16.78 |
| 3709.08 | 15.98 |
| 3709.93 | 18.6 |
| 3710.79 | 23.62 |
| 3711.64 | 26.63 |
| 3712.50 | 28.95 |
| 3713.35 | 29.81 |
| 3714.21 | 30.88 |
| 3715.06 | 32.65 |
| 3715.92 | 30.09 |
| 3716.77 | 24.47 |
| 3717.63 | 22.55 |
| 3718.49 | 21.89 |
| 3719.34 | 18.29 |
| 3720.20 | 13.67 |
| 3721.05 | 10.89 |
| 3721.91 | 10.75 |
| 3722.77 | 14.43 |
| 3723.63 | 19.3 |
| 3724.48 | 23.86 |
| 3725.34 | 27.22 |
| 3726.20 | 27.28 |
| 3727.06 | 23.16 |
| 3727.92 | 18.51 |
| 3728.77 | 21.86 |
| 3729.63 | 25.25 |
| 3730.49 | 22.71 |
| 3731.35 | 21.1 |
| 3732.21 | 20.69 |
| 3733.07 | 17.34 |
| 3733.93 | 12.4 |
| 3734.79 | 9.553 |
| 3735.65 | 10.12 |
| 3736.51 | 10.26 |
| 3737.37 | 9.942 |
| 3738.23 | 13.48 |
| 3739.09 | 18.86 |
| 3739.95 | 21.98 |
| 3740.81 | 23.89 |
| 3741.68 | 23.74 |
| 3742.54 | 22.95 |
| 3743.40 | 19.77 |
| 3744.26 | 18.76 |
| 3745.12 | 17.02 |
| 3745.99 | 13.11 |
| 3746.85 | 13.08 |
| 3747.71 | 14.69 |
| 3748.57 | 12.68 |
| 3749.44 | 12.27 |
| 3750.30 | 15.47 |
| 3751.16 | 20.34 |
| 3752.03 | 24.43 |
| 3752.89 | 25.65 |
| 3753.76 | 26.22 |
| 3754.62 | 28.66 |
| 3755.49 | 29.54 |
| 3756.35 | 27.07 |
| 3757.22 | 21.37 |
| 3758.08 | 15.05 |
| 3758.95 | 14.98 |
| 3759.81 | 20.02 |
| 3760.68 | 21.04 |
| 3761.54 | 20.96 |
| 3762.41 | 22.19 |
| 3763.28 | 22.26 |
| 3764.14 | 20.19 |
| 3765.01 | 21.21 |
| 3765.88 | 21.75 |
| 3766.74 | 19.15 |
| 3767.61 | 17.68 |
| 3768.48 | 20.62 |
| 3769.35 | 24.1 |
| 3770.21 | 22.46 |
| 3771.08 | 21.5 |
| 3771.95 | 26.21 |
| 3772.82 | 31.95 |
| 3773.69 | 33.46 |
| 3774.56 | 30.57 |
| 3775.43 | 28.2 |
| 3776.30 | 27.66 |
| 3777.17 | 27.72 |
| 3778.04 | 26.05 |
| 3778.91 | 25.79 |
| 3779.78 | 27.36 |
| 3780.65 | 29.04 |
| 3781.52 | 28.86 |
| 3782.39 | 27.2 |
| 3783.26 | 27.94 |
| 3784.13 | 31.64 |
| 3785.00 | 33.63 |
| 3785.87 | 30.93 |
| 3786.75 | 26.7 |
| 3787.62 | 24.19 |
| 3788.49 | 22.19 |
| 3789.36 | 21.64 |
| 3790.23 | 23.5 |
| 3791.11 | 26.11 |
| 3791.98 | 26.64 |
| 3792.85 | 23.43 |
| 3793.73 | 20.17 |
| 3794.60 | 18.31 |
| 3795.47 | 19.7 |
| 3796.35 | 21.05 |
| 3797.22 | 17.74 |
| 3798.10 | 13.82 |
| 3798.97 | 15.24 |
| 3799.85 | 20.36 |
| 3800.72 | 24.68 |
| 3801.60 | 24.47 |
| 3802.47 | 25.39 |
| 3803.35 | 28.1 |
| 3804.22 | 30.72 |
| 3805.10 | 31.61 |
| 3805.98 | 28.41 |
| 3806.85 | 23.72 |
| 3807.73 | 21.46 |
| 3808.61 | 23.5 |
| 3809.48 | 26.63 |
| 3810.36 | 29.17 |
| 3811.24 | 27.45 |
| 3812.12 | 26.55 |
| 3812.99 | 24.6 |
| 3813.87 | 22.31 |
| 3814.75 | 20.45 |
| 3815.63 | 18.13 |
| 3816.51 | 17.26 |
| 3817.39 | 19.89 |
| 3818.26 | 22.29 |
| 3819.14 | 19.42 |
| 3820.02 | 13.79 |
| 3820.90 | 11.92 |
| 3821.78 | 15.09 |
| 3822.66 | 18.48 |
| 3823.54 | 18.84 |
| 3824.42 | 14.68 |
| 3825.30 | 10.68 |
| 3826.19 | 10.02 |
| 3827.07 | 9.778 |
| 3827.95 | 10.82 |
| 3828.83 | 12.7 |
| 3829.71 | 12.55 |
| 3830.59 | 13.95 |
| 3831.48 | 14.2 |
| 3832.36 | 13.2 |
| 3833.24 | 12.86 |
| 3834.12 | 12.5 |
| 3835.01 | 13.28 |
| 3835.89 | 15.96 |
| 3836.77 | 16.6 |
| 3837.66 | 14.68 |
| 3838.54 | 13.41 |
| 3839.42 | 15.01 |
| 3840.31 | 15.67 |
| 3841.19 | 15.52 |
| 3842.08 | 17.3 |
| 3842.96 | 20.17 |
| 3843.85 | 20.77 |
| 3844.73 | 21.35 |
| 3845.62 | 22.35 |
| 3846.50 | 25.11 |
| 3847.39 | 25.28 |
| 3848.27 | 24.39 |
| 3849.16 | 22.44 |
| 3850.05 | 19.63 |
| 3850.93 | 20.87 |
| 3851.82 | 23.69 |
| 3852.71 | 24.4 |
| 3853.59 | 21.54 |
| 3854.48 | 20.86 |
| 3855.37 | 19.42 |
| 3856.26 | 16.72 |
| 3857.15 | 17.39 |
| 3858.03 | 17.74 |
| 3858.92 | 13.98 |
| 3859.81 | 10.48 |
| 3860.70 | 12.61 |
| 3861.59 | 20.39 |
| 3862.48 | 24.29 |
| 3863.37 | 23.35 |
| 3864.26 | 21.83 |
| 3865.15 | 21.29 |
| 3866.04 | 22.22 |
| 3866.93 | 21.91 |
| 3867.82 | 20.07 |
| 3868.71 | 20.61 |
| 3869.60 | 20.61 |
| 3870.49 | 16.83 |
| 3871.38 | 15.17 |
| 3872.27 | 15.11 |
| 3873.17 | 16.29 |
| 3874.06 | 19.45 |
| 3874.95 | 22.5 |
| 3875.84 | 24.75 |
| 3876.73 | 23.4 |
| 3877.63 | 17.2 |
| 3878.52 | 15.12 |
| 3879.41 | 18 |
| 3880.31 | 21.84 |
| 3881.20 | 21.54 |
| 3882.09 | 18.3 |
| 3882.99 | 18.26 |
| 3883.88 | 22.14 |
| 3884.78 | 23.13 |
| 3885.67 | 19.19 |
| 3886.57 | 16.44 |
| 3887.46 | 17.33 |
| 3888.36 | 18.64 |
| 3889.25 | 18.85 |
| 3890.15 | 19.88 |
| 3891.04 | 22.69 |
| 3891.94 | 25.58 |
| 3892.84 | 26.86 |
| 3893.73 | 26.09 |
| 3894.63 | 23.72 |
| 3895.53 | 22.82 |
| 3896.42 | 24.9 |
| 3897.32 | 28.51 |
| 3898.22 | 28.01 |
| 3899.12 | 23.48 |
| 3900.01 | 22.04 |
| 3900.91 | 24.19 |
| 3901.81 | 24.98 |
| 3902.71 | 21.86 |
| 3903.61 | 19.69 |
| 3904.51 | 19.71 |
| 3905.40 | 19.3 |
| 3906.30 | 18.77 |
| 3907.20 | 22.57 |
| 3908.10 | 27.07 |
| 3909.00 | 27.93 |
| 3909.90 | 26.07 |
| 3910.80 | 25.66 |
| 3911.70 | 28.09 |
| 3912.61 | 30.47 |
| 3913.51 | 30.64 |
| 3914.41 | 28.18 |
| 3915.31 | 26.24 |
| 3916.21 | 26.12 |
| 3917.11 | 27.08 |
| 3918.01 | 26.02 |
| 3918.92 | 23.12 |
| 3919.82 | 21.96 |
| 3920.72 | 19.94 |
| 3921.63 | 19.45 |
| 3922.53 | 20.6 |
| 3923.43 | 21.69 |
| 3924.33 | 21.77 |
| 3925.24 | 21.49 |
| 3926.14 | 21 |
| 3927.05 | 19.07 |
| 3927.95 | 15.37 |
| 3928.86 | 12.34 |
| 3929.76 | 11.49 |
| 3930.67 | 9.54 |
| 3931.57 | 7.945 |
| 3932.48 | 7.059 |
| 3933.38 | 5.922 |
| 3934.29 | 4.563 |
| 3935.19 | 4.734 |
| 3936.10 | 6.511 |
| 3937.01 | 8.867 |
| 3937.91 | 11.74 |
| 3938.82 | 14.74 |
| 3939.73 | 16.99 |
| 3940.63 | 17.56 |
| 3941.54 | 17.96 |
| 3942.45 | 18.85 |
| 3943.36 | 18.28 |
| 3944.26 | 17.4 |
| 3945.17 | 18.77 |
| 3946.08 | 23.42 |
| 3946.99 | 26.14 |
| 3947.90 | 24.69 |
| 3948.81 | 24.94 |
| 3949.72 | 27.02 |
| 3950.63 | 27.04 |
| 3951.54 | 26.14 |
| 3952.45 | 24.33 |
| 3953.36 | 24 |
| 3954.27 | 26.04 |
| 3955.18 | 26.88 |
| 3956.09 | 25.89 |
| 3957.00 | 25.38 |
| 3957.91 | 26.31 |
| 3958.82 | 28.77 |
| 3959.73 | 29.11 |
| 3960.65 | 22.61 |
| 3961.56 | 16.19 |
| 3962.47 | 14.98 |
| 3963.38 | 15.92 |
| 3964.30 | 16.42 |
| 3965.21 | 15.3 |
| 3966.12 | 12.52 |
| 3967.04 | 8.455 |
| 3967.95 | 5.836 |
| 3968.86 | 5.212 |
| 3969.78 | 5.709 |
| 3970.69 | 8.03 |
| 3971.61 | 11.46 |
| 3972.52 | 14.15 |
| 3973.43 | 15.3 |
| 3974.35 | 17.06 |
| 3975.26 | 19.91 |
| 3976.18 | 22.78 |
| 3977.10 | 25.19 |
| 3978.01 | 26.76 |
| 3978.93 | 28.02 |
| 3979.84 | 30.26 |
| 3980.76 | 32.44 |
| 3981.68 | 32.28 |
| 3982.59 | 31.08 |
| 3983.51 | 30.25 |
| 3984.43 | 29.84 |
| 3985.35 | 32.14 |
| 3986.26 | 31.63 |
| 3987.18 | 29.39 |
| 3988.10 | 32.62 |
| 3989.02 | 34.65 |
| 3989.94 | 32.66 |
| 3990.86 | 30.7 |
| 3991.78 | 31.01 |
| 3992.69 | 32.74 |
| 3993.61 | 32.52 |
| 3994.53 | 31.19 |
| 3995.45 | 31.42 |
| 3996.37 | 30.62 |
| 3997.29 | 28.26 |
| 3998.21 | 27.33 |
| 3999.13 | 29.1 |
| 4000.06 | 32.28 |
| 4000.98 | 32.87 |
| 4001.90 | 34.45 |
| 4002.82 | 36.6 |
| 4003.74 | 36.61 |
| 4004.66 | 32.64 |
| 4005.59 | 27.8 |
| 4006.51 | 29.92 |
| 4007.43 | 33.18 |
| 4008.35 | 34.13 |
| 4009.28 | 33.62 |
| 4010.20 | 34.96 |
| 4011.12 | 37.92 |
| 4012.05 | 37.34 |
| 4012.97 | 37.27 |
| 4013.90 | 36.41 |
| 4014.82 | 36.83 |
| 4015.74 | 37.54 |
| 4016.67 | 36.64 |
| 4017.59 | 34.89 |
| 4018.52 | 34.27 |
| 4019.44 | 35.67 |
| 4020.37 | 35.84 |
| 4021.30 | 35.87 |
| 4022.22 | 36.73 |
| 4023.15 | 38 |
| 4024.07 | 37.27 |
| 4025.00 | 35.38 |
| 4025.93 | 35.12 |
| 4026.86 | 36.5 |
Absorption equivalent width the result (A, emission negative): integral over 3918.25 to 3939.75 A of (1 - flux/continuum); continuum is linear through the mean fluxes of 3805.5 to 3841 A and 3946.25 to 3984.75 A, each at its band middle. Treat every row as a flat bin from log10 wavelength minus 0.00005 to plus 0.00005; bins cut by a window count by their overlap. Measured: 6.22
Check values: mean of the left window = 17.5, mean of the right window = 21.6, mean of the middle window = 14.5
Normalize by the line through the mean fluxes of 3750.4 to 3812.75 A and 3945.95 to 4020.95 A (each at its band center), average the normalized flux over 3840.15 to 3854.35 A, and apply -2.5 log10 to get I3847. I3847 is 0.18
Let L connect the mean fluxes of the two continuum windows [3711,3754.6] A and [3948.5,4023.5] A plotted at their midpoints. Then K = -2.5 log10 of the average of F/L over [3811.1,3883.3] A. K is 0.270 mag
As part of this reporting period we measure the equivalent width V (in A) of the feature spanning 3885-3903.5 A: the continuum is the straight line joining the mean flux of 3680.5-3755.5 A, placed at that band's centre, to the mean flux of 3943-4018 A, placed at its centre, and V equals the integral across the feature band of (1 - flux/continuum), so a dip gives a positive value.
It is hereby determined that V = 1.6 A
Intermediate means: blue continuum 21.7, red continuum 26.6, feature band 22.8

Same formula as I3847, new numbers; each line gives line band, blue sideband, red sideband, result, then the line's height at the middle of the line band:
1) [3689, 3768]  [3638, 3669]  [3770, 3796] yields 0.207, 26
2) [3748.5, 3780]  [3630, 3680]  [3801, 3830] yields -0.064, 21.9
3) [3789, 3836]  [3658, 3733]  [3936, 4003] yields 0.221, 24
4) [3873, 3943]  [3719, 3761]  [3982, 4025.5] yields 0.358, 28.2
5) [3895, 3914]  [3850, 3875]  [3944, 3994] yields -0.176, 20.9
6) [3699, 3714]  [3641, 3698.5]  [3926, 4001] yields 0.099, 25.1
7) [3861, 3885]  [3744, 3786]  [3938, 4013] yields 0.203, 24.3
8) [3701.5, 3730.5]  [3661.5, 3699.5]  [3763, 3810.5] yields 0.158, 25.4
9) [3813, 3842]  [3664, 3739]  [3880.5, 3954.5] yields 0.375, 21.7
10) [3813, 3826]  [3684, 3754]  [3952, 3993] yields 0.254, 22.1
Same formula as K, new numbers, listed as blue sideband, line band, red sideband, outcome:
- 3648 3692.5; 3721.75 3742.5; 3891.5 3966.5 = 0.28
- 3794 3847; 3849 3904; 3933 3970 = -0.12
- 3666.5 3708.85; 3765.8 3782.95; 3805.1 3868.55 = -0.21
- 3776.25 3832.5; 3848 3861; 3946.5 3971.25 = 0.12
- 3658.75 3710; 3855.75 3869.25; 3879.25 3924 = 0.23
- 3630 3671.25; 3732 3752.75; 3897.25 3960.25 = 0.37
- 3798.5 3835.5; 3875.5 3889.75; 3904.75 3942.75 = -0.03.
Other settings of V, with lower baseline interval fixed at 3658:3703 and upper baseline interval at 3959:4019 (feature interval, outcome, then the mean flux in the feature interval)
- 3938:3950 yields 3.1 A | 20.2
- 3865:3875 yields 2.9 A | 19.2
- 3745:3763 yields 4.5 A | 19.9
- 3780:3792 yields -0.2 A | 27.2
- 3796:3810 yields 1.6 A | 23.6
